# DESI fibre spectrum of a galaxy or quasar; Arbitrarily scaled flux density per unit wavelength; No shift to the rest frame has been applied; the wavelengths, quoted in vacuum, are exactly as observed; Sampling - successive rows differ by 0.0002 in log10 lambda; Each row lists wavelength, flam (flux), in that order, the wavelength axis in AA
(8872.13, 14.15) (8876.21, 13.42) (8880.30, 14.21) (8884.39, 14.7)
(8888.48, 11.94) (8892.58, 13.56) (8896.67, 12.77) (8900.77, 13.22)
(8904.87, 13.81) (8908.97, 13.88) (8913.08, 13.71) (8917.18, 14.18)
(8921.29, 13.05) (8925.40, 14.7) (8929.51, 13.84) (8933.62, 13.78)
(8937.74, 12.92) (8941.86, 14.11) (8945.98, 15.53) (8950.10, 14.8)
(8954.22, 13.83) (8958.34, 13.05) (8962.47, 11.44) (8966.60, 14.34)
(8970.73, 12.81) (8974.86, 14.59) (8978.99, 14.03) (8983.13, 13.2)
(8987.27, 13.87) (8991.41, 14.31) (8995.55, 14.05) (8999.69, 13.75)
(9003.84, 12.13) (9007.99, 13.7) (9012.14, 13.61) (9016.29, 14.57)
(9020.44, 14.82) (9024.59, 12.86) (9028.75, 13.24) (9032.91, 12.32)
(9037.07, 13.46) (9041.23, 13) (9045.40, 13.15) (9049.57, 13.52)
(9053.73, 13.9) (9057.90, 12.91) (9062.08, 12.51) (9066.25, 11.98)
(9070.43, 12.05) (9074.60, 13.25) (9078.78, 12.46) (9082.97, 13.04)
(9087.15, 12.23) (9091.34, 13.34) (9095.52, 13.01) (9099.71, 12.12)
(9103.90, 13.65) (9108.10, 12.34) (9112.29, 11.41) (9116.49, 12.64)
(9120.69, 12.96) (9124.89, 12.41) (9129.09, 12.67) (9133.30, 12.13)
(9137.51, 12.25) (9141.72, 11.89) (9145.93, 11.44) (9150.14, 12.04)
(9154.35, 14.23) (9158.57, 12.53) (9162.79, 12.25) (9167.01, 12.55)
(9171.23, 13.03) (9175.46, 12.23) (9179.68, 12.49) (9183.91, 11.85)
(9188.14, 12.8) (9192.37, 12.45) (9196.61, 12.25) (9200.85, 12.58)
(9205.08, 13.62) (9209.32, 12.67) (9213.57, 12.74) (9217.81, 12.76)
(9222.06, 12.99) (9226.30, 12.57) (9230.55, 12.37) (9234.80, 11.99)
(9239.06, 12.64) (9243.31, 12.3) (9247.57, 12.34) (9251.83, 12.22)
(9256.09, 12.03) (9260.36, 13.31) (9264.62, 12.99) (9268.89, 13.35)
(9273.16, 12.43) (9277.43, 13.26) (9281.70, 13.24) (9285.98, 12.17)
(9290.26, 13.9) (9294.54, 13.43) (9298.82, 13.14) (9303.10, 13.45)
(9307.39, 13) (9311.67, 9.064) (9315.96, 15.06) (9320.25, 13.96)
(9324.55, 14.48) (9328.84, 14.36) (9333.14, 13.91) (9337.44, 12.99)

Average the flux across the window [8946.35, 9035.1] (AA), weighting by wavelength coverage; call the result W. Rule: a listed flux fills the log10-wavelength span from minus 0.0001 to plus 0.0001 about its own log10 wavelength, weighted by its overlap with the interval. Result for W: 13.6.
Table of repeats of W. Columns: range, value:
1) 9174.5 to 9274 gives 12.6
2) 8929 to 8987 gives 13.7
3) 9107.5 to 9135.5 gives 12.4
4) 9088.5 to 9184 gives 12.5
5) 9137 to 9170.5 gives 12.4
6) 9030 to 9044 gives 13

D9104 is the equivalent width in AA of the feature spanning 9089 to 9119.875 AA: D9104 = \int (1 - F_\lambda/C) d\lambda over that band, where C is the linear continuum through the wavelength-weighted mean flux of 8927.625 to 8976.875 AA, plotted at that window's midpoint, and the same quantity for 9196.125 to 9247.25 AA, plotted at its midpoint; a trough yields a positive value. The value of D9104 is 1.1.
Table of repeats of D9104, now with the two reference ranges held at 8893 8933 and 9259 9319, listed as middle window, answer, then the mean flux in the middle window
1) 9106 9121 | 1.2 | 12.3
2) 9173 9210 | 1.8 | 12.5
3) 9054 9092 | 2.0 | 12.7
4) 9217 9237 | 0.9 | 12.5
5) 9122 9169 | 3.0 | 12.4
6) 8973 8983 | -0.4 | 14.1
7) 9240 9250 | 0.6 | 12.4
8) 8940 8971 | -0.4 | 13.8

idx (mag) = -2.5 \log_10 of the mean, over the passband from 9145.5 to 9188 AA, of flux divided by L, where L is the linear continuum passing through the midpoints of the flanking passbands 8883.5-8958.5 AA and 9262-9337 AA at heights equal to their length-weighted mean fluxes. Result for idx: 0.08 mag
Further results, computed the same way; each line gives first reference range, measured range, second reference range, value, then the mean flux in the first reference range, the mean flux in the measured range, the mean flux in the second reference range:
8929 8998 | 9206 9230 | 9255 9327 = 0.04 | 13.8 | 12.8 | 13.1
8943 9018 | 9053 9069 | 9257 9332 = 0.08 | 13.8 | 12.7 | 13.2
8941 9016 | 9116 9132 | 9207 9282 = 0.04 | 13.7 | 12.6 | 12.7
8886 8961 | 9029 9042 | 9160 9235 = 0.02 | 13.7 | 13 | 12.6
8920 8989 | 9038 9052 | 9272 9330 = 0.03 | 13.8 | 13.3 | 13.2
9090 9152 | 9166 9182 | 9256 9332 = 0.01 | 12.4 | 12.6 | 13.2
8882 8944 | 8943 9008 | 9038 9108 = -0.03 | 13.6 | 13.7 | 12.9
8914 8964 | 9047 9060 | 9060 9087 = -0.06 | 13.8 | 13.4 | 12.5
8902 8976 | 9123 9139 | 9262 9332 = 0.09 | 13.8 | 12.4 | 13.2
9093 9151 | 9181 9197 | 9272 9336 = 0.03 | 12.4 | 12.4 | 13.3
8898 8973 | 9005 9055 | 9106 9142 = -0.04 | 13.7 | 13.5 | 12.3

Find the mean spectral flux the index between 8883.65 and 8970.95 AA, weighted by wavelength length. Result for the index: 13.6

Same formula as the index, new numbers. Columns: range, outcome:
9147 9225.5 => 12.7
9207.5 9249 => 12.5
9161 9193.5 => 12.5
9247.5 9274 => 12.7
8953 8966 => 12.9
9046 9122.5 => 12.7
